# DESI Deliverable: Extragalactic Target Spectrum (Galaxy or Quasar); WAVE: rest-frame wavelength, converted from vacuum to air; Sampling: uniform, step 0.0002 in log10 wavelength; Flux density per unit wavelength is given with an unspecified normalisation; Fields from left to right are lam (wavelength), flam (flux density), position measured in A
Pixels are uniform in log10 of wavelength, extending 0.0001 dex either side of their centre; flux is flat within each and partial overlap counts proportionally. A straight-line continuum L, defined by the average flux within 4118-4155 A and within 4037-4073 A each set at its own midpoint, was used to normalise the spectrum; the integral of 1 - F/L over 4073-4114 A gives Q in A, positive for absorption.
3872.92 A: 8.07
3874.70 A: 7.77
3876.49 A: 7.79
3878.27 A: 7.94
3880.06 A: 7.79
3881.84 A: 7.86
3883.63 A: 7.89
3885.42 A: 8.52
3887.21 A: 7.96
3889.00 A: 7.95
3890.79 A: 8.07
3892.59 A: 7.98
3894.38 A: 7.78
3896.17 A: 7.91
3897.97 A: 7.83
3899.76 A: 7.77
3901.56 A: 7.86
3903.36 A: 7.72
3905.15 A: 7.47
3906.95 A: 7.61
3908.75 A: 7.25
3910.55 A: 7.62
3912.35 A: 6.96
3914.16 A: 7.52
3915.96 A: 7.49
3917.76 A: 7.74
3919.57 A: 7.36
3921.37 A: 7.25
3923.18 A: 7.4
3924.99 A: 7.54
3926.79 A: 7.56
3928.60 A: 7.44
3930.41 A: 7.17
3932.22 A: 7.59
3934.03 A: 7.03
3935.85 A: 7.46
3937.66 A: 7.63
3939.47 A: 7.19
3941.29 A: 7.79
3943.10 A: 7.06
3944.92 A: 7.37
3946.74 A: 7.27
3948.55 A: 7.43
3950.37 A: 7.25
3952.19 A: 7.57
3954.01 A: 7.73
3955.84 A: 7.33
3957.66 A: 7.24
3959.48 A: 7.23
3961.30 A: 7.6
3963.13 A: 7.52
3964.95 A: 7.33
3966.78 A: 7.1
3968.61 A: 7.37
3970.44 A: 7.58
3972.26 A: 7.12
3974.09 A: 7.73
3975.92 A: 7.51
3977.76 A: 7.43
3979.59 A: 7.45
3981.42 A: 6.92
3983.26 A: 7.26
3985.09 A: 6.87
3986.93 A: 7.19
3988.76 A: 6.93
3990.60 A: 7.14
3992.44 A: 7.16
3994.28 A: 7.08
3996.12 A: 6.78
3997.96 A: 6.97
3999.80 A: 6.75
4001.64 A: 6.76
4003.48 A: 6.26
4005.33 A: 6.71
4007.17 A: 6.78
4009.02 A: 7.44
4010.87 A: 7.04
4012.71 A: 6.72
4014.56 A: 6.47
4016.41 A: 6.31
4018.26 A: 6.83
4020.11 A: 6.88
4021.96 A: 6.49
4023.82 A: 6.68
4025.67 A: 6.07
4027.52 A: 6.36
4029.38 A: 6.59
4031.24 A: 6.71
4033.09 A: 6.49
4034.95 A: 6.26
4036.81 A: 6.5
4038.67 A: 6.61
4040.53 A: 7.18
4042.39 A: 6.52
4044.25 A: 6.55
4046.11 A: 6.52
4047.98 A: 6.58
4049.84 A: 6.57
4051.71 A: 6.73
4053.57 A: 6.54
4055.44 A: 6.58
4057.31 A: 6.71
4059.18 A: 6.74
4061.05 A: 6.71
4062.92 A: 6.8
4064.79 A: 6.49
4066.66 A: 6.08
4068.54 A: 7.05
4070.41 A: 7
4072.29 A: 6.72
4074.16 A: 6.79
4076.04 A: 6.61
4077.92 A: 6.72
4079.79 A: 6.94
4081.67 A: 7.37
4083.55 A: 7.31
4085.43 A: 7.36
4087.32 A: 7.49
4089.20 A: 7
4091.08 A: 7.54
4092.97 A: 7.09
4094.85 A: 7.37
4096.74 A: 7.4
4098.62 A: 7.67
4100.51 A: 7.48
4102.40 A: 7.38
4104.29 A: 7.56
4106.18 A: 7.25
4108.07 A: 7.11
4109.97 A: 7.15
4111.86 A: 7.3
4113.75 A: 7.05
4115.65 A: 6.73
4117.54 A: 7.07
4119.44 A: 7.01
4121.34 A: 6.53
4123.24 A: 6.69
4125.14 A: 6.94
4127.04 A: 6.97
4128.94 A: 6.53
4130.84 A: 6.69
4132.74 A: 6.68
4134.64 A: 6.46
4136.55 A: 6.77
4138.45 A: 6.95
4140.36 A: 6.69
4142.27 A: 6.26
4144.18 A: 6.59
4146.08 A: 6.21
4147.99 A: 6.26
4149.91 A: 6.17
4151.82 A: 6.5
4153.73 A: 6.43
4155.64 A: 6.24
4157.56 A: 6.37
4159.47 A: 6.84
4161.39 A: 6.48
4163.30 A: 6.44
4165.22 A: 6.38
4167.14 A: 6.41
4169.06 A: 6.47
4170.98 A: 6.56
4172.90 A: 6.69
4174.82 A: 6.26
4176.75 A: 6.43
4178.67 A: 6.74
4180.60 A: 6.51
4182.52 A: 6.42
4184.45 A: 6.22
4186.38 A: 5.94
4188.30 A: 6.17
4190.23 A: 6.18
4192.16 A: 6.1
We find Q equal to -3.7 A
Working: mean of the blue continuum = 6.66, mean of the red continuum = 6.6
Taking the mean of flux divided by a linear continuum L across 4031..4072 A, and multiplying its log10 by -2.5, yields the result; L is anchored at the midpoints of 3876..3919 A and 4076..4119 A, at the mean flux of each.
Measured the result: 0.11 mag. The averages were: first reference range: 7.76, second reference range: 7.23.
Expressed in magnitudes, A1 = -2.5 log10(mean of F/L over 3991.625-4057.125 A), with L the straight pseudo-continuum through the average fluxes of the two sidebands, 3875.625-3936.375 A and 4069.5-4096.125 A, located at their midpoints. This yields 0.10 mag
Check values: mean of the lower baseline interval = 7.65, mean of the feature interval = 6.67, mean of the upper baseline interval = 7.1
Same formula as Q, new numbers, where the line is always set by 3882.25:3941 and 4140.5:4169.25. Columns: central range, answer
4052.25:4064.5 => 0.38 A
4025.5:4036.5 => 0.91 A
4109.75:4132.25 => -1.02 A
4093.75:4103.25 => -1.09 A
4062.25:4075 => 0.25 A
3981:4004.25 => 0.90 A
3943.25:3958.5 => 0.07 A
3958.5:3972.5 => -0.04 A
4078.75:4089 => -0.77 A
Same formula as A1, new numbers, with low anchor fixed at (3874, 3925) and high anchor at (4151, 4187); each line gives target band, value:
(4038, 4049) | 0.06 mag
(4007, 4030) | 0.08 mag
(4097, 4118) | -0.08 mag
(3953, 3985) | 0.00 mag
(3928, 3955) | 0.02 mag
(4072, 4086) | -0.02 mag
